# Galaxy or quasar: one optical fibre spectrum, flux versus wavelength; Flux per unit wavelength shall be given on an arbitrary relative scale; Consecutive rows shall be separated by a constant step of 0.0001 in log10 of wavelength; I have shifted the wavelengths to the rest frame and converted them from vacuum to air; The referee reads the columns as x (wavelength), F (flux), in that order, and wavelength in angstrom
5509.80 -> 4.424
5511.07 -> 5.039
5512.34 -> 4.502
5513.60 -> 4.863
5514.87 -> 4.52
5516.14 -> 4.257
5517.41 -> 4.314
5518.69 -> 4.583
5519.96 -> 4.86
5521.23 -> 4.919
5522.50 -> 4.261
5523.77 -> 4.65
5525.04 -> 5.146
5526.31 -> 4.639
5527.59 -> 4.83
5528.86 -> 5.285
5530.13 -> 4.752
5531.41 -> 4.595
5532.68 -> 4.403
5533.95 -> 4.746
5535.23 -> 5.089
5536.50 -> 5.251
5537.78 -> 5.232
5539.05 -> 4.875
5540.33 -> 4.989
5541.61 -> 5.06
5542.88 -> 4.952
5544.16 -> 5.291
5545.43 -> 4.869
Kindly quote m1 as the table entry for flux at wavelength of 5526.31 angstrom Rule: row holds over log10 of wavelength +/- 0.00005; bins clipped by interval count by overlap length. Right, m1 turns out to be 4.639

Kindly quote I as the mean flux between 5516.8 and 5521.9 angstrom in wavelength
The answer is 4.66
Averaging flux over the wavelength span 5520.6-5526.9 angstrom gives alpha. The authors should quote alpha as 4.73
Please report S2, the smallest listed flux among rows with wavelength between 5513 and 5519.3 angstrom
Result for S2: 4.257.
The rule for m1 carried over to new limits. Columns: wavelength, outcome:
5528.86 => 5.285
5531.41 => 4.595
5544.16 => 5.291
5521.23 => 4.919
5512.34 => 4.502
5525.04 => 5.146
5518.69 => 4.583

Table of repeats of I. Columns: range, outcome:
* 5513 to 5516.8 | 4.54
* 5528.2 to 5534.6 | 4.76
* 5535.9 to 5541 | 5.08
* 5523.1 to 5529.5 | 4.91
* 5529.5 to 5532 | 4.66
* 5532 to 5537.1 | 4.87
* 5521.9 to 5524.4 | 4.46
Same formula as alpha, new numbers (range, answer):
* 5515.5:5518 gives 4.29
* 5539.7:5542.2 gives 5.02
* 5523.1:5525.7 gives 4.9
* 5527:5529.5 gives 5.07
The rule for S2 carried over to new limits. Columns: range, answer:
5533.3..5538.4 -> 4.746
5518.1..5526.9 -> 4.261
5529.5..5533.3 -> 4.403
